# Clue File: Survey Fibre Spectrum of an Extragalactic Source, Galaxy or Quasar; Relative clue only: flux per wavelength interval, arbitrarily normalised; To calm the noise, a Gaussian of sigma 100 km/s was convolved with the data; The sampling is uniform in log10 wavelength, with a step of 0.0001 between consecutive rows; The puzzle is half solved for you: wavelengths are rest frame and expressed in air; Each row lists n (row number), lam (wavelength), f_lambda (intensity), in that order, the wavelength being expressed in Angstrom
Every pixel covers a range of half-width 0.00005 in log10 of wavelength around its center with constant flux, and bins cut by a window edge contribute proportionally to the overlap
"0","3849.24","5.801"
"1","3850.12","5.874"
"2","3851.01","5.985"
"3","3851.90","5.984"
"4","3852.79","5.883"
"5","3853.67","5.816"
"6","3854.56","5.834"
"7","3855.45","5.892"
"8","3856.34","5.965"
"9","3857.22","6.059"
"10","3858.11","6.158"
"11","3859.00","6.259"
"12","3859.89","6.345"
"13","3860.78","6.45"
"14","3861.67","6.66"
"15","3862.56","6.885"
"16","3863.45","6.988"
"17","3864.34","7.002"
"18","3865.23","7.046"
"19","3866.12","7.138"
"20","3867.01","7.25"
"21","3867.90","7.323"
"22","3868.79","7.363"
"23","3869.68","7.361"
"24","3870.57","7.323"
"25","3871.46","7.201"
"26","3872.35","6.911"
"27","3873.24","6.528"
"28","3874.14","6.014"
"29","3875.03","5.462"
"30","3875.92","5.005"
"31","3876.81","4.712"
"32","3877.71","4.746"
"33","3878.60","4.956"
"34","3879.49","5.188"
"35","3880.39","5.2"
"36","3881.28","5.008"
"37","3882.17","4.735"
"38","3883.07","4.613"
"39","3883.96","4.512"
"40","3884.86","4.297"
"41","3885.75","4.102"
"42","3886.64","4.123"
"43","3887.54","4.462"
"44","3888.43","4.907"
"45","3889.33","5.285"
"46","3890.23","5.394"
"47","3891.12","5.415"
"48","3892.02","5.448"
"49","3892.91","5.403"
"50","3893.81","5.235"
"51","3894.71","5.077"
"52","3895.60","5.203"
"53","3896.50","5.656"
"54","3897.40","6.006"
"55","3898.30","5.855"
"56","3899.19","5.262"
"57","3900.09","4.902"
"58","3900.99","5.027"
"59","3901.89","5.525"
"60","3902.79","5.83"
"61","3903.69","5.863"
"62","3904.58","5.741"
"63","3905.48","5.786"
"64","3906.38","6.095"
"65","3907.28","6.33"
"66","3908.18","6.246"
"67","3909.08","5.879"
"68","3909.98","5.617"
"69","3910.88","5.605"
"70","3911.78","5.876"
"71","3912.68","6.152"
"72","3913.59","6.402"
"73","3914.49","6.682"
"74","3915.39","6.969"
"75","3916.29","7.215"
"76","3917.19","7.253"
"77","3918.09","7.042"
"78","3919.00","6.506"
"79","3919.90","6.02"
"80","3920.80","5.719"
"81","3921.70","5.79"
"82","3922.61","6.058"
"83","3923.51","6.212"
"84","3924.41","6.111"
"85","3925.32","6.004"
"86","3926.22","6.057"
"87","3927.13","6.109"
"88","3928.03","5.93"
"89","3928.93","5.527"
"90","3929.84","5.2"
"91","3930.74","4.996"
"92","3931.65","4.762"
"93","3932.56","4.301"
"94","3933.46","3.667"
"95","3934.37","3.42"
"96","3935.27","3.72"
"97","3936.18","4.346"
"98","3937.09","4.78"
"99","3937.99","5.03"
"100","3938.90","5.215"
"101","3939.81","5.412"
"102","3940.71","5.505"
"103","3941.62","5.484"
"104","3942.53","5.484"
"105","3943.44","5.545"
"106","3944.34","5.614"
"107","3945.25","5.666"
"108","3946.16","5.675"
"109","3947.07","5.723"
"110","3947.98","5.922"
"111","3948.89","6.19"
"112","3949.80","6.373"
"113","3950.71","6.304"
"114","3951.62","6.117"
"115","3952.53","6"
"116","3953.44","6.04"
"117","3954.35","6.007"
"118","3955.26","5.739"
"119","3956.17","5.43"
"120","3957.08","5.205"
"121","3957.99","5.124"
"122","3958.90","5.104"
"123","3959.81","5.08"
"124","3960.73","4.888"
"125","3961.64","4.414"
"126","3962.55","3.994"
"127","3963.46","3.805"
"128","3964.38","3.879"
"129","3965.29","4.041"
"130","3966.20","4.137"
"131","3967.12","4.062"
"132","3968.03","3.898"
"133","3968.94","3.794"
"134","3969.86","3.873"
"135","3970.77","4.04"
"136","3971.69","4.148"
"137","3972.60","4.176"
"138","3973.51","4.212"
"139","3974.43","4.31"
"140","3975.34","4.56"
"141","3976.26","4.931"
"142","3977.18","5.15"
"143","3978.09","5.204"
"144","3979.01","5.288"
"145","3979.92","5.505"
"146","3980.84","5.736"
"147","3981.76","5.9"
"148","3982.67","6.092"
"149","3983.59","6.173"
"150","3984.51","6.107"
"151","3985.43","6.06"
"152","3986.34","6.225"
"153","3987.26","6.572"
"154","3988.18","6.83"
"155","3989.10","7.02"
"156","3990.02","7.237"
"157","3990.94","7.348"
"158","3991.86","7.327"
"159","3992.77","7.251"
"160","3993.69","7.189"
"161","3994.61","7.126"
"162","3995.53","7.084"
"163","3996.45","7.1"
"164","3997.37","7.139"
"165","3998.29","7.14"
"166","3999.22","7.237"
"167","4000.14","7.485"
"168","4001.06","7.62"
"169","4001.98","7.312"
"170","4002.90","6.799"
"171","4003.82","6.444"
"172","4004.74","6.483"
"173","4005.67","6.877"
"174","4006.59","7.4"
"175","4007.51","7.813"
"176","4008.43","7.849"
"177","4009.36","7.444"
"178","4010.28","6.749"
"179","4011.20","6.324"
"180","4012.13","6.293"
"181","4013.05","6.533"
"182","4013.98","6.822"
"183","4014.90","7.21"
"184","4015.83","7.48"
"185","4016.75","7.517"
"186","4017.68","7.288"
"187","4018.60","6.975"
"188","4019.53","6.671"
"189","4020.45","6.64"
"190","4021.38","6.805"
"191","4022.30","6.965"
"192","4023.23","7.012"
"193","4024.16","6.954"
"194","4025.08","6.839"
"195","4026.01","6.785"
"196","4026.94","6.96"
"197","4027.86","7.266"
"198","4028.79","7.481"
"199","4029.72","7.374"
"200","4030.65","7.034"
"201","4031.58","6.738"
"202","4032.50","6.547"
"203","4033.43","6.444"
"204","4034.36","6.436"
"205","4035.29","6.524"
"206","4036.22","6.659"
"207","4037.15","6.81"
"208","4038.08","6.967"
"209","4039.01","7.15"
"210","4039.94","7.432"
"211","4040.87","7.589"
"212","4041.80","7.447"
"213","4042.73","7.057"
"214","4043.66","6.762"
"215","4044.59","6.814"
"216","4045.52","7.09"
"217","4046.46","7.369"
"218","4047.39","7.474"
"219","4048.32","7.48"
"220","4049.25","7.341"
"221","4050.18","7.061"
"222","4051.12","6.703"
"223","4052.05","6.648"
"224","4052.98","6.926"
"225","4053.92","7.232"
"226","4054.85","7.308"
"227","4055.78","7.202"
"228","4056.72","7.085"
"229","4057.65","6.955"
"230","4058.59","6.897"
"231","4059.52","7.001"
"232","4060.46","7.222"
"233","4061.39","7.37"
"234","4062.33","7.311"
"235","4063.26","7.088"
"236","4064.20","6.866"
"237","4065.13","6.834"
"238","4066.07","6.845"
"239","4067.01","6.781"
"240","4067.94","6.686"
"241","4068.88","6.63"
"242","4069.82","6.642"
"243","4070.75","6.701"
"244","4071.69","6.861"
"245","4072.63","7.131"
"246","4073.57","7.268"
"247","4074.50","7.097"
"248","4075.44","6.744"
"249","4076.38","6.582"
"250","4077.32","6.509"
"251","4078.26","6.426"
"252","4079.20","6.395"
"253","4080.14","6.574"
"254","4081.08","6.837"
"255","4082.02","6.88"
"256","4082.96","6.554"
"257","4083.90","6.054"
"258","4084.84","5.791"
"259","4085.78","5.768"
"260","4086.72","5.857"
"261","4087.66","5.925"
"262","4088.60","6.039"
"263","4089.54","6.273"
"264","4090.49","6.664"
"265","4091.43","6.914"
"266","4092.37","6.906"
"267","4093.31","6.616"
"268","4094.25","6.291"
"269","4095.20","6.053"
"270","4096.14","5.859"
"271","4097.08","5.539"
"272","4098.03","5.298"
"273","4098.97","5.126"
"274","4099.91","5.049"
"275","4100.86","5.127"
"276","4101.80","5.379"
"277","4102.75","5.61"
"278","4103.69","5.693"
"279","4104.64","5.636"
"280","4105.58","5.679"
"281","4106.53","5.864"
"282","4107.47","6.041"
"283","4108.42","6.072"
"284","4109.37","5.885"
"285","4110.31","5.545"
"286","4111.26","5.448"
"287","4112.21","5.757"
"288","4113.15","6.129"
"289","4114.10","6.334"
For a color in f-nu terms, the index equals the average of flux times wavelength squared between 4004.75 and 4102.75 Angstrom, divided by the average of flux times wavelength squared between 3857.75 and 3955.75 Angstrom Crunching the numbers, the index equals 1.3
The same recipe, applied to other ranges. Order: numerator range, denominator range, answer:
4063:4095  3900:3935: 1.23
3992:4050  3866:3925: 1.30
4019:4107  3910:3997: 1.26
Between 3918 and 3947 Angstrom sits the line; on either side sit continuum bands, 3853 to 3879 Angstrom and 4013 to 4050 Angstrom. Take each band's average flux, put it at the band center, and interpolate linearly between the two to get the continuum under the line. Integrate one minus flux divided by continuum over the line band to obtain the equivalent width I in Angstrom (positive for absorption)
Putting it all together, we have 5.4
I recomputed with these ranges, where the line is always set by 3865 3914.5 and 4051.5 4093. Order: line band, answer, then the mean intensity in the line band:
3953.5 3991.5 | 6.1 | 5.17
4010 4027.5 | -1.3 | 6.89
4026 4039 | -0.7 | 6.87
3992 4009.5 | -2.4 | 7.2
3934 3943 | 1.7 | 4.85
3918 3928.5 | -0.4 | 6.1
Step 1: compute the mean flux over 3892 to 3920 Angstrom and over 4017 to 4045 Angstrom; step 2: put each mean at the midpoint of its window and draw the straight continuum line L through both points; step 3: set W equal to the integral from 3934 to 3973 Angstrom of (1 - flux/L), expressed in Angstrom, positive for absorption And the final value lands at 8.2 Angstrom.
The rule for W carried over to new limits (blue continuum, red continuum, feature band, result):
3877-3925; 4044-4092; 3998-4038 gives -3.4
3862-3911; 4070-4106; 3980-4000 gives -2.6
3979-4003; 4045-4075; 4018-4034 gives 0.0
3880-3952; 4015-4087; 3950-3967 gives 2.5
